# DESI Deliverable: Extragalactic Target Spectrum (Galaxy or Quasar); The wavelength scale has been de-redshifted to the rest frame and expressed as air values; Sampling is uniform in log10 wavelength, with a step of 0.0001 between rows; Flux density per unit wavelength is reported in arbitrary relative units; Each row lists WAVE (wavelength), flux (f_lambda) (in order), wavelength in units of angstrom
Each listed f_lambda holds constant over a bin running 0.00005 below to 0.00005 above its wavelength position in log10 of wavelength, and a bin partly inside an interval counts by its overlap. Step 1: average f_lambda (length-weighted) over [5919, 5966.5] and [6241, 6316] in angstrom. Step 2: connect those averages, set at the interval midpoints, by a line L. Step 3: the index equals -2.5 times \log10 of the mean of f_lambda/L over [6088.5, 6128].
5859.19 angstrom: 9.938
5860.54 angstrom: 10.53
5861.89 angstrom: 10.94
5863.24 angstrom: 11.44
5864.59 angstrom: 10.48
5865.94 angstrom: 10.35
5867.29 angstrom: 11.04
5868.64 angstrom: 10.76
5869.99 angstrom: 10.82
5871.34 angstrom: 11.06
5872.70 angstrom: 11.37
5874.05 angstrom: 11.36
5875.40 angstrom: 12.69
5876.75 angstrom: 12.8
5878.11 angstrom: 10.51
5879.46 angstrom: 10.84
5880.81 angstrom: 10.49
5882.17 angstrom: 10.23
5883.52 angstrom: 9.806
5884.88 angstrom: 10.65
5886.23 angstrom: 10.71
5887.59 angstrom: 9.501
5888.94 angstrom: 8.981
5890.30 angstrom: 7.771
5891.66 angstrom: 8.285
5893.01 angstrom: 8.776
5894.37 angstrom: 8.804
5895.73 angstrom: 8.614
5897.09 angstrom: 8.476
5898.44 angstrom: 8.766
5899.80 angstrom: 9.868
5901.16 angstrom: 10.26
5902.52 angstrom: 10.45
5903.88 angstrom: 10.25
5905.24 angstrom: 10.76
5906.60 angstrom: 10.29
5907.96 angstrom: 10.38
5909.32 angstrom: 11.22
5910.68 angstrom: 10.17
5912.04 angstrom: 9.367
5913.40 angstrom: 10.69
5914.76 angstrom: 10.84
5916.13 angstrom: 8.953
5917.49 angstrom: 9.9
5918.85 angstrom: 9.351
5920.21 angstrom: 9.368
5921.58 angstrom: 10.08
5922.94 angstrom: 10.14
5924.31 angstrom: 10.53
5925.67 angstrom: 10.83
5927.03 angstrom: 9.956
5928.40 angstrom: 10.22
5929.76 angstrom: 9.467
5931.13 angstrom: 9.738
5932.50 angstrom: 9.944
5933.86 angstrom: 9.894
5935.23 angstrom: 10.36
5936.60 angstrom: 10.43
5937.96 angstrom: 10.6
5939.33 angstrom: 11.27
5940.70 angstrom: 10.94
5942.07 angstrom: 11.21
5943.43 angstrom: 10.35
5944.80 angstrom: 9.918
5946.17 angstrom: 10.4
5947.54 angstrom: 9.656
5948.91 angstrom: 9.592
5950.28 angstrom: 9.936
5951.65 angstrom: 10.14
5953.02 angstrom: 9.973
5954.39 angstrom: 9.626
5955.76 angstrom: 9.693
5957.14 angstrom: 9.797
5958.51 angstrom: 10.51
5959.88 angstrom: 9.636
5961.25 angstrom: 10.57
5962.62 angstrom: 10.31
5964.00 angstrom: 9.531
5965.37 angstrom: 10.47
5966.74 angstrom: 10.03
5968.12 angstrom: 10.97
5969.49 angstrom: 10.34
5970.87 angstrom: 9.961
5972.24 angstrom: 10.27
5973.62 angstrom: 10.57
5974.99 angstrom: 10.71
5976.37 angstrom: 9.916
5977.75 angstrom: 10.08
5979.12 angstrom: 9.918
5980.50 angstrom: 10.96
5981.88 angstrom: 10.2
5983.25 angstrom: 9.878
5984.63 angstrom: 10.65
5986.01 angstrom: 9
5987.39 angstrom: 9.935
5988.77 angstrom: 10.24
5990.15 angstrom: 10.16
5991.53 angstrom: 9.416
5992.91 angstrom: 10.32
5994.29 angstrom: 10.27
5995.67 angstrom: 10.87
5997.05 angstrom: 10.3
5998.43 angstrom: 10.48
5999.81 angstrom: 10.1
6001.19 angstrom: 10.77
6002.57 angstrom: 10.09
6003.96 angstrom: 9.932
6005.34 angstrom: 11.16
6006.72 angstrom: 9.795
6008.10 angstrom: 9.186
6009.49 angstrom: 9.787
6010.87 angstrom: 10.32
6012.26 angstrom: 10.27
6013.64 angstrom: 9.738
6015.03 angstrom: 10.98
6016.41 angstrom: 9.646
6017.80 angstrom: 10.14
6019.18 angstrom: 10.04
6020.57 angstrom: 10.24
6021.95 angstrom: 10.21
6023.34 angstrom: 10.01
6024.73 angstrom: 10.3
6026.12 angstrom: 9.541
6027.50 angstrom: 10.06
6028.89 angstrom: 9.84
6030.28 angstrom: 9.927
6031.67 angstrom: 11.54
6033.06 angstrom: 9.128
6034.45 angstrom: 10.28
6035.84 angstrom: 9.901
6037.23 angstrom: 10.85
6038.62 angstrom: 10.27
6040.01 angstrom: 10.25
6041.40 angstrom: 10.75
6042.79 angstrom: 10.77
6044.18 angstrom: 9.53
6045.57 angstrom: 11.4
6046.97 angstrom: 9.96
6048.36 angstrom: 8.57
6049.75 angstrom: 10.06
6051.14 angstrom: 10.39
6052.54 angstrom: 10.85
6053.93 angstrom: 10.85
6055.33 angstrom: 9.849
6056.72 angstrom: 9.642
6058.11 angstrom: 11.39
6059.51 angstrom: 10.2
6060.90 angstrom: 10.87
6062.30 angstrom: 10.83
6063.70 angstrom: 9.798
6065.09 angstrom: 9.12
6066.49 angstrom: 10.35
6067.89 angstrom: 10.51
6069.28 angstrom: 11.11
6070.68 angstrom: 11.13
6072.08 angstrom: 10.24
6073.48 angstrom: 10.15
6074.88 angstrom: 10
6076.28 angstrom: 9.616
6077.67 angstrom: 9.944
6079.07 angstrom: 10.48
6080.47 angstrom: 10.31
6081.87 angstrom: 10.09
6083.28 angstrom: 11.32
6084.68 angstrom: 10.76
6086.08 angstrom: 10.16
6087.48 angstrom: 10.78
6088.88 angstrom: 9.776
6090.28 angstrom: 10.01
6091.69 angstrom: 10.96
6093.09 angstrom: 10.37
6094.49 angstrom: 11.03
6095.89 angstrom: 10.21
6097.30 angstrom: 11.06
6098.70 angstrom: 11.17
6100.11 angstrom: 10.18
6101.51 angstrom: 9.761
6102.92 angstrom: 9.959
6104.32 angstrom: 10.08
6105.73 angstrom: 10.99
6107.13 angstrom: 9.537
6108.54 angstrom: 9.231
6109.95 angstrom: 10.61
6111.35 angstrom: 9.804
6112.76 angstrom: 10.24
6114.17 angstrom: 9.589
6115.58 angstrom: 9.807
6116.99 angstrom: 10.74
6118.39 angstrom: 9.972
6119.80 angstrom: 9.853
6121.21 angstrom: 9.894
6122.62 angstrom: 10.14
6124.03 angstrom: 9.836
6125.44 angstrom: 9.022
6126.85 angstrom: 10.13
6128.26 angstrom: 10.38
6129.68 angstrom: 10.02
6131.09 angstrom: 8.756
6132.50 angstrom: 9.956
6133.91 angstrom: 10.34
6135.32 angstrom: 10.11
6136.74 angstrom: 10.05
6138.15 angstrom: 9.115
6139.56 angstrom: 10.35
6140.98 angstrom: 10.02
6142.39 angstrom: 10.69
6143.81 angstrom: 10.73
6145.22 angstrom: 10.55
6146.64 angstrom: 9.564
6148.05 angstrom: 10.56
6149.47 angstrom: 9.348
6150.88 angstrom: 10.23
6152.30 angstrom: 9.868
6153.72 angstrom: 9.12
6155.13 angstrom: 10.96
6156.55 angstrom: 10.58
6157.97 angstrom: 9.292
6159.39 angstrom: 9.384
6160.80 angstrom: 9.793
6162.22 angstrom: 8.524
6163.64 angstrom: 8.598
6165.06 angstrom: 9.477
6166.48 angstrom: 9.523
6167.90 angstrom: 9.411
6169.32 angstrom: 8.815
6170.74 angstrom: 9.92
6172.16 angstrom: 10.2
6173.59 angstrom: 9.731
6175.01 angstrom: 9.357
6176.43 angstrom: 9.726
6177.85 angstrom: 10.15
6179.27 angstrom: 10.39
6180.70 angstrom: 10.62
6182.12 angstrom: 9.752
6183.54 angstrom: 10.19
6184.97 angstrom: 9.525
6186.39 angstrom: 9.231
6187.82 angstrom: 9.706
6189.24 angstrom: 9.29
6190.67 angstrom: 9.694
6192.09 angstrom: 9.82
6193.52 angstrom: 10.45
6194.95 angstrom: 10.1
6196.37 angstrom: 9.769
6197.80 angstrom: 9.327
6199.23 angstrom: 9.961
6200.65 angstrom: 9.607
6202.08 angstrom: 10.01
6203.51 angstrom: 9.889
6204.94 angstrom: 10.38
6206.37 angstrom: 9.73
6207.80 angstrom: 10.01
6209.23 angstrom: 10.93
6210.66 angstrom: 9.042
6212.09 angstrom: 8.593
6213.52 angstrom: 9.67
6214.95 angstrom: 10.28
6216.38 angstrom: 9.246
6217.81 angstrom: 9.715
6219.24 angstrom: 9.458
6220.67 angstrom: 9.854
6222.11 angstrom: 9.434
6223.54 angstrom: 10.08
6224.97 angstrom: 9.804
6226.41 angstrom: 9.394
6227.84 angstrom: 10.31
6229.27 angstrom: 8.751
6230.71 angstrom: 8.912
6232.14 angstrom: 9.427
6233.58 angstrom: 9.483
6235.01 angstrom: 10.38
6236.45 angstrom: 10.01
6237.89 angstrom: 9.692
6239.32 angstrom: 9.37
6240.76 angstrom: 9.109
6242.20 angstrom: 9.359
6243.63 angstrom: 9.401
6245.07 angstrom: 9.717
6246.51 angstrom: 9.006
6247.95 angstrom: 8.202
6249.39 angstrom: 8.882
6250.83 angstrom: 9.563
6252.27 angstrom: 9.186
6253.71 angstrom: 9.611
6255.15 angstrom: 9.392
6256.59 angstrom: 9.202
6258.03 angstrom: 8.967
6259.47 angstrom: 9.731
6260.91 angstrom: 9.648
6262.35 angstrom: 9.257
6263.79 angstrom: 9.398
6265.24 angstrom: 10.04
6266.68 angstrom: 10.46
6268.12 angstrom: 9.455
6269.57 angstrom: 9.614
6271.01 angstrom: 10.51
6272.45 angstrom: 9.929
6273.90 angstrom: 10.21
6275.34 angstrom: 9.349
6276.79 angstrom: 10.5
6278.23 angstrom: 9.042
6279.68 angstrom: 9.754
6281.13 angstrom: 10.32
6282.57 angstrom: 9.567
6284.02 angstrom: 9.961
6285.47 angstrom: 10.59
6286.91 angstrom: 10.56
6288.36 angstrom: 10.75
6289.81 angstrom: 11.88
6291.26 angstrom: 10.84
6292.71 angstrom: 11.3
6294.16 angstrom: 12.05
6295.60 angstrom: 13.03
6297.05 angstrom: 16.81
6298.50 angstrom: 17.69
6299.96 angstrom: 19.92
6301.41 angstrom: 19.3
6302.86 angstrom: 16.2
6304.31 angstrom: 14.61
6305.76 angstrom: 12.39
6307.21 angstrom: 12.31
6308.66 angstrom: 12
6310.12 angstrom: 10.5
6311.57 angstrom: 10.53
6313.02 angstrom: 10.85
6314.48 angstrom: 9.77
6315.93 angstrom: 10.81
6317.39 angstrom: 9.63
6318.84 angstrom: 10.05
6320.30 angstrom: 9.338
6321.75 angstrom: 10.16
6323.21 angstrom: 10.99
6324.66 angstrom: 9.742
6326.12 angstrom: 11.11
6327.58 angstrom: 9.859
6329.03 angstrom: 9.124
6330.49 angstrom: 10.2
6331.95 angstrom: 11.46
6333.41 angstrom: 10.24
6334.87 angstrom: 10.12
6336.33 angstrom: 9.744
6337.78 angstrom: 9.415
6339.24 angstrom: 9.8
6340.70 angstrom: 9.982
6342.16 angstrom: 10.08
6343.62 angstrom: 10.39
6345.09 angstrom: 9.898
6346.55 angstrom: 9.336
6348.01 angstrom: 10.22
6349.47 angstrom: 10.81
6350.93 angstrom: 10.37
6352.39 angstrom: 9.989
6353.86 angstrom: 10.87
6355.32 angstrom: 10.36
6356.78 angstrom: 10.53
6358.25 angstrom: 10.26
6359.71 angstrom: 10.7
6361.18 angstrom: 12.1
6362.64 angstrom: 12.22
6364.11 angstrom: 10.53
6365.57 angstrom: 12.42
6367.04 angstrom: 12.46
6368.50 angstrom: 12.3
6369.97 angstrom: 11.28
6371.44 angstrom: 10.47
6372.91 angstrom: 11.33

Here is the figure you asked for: 0.04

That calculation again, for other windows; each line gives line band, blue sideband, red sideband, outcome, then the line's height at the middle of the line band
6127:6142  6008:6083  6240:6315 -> 0.06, 10.5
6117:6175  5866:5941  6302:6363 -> 0.07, 10.5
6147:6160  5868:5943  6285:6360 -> 0.10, 10.9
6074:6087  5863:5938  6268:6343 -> 0.03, 10.6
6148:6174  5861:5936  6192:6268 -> 0.01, 9.72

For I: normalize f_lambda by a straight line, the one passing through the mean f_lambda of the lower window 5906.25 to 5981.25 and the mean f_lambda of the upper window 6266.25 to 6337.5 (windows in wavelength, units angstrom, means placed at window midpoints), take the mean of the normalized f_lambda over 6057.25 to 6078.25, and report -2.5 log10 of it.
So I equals 0.02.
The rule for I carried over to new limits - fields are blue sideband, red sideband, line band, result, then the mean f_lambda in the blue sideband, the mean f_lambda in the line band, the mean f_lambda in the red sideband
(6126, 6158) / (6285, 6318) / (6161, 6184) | 0.10 mag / 10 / 9.65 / 12.8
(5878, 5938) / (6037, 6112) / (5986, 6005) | -0.01 mag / 9.89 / 10.2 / 10.3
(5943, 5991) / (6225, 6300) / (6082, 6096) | -0.04 mag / 10.1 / 10.5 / 10.2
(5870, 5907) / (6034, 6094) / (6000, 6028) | 0.02 mag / 10.1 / 10.1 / 10.3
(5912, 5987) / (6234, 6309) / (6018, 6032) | 0.02 mag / 10.1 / 10.1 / 10.9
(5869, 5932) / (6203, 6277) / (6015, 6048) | -0.03 mag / 10.1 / 10.2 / 9.6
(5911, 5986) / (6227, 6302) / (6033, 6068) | 0.00 mag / 10.1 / 10.3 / 10.5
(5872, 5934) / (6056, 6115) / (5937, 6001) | -0.01 mag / 10.1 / 10.2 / 10.3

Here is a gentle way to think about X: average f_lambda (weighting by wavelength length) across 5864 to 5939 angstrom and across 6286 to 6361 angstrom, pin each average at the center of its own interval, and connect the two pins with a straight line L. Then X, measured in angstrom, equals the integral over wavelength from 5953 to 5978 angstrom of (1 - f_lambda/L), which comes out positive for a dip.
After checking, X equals 0.4 angstrom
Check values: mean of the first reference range 10.2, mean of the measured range 10.2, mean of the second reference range 11.4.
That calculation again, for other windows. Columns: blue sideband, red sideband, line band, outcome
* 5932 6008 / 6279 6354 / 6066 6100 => 0.3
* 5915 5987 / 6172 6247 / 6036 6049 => -0.3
